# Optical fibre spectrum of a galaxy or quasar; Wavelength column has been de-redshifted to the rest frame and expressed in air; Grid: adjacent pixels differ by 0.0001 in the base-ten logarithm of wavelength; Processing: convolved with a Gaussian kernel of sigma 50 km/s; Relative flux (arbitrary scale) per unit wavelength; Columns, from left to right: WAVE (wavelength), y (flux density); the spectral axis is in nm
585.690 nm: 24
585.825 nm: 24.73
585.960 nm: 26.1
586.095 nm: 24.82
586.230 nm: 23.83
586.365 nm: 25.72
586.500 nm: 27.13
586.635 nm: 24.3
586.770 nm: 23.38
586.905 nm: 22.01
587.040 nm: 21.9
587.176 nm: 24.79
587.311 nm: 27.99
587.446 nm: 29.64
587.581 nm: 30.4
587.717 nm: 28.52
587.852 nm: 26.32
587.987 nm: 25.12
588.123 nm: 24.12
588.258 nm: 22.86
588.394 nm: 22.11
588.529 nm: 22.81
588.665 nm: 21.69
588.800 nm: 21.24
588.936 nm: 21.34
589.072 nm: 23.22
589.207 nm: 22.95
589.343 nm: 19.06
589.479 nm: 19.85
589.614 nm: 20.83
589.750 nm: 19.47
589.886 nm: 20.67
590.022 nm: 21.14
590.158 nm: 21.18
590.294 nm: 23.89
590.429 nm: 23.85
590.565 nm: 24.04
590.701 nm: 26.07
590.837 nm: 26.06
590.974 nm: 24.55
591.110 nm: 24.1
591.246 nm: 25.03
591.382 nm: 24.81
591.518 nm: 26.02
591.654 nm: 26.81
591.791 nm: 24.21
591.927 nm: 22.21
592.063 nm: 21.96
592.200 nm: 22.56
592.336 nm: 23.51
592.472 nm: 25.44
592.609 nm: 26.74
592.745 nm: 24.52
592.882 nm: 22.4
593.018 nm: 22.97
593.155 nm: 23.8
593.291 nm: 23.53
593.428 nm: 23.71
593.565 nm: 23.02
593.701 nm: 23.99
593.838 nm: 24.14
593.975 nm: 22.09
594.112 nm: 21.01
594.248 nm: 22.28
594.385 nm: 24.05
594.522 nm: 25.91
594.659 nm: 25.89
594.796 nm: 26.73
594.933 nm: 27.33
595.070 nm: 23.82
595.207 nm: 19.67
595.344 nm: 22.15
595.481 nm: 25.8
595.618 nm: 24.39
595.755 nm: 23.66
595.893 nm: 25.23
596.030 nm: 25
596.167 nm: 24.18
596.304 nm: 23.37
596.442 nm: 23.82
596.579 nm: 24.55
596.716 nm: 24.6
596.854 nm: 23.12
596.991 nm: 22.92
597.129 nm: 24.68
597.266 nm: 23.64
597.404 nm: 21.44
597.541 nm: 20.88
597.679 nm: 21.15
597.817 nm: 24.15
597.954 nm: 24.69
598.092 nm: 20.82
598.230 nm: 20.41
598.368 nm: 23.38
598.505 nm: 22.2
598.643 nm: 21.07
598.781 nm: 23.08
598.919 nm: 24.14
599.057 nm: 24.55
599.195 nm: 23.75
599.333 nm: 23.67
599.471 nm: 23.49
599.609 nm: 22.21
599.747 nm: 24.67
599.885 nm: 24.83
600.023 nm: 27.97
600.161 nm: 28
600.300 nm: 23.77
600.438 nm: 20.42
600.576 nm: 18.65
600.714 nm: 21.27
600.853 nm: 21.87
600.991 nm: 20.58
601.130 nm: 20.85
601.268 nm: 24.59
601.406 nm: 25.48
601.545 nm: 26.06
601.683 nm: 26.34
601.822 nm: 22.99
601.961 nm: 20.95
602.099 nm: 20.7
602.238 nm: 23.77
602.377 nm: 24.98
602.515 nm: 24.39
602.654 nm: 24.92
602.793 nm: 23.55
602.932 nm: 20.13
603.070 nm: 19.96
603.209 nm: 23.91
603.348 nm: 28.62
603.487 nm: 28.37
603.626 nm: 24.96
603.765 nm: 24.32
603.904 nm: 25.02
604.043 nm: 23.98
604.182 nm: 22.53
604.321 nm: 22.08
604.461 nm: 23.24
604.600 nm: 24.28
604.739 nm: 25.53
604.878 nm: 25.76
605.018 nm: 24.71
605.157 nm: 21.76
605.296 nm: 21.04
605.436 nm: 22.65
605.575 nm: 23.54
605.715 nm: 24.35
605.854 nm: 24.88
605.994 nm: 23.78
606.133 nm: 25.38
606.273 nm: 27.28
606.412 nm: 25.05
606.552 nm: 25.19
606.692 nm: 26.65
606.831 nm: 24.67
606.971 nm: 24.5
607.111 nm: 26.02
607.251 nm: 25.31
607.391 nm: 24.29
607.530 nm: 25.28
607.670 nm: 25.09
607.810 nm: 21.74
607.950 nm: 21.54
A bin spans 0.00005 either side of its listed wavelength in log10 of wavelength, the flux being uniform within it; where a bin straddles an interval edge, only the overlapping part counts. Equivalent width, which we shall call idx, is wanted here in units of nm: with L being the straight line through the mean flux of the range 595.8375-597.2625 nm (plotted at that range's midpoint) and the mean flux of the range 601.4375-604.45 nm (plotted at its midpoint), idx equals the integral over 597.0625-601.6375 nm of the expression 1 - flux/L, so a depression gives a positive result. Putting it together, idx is 0.17 nm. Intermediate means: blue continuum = 24.1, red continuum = 23.9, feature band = 23.1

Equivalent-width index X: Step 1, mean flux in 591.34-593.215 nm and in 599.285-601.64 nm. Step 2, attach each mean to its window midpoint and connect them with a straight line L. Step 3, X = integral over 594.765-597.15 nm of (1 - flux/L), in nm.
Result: -0.03 nm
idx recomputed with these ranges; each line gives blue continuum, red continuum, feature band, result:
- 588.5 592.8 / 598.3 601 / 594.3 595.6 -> -0.08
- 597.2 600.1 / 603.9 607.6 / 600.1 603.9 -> 0.04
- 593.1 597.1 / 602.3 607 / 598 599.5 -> 0.08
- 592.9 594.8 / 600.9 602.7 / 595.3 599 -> 0.05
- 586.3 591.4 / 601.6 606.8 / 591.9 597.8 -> 0.06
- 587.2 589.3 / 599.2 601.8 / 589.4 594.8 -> 0.16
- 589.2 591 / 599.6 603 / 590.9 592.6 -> -0.14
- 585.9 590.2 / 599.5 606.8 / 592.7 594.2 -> 0.04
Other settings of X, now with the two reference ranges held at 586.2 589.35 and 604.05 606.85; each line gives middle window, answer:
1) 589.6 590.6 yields 0.10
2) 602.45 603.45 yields 0.02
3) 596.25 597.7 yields 0.07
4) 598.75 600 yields 0.01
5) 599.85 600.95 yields 0.05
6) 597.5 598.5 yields 0.08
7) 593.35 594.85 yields 0.03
